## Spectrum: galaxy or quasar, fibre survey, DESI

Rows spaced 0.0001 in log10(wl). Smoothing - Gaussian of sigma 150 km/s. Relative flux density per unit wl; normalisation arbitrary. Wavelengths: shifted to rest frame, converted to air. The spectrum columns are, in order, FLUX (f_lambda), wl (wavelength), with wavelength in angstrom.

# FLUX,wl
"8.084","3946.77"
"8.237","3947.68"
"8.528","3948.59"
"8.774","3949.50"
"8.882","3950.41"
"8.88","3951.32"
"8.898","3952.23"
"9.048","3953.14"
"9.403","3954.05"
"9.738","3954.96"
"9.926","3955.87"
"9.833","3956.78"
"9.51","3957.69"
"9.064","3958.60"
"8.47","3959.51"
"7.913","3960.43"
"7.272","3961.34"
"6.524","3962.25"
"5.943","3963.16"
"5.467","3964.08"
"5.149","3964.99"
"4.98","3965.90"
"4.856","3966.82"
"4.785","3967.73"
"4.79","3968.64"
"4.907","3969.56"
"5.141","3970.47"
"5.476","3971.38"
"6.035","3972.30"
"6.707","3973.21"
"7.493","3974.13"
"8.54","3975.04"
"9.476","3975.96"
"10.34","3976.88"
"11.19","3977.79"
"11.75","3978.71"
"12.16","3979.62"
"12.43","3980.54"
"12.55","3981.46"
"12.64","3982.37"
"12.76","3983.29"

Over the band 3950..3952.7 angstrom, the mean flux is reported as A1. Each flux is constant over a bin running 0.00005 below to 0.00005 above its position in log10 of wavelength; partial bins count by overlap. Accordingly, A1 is 8.89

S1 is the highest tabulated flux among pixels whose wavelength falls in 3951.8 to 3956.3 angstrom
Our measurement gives 9.926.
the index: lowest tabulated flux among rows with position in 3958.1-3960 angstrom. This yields 8.47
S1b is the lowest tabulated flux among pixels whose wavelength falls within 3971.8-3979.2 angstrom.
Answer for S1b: 6.035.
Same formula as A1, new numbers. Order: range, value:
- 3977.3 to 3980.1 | 11.7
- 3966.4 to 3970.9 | 4.9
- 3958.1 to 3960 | 8.75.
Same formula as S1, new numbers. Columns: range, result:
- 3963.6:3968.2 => 5.467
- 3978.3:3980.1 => 12.16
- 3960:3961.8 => 7.913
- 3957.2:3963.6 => 9.51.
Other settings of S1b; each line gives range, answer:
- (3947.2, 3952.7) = 8.237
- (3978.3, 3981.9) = 11.75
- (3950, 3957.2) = 8.88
